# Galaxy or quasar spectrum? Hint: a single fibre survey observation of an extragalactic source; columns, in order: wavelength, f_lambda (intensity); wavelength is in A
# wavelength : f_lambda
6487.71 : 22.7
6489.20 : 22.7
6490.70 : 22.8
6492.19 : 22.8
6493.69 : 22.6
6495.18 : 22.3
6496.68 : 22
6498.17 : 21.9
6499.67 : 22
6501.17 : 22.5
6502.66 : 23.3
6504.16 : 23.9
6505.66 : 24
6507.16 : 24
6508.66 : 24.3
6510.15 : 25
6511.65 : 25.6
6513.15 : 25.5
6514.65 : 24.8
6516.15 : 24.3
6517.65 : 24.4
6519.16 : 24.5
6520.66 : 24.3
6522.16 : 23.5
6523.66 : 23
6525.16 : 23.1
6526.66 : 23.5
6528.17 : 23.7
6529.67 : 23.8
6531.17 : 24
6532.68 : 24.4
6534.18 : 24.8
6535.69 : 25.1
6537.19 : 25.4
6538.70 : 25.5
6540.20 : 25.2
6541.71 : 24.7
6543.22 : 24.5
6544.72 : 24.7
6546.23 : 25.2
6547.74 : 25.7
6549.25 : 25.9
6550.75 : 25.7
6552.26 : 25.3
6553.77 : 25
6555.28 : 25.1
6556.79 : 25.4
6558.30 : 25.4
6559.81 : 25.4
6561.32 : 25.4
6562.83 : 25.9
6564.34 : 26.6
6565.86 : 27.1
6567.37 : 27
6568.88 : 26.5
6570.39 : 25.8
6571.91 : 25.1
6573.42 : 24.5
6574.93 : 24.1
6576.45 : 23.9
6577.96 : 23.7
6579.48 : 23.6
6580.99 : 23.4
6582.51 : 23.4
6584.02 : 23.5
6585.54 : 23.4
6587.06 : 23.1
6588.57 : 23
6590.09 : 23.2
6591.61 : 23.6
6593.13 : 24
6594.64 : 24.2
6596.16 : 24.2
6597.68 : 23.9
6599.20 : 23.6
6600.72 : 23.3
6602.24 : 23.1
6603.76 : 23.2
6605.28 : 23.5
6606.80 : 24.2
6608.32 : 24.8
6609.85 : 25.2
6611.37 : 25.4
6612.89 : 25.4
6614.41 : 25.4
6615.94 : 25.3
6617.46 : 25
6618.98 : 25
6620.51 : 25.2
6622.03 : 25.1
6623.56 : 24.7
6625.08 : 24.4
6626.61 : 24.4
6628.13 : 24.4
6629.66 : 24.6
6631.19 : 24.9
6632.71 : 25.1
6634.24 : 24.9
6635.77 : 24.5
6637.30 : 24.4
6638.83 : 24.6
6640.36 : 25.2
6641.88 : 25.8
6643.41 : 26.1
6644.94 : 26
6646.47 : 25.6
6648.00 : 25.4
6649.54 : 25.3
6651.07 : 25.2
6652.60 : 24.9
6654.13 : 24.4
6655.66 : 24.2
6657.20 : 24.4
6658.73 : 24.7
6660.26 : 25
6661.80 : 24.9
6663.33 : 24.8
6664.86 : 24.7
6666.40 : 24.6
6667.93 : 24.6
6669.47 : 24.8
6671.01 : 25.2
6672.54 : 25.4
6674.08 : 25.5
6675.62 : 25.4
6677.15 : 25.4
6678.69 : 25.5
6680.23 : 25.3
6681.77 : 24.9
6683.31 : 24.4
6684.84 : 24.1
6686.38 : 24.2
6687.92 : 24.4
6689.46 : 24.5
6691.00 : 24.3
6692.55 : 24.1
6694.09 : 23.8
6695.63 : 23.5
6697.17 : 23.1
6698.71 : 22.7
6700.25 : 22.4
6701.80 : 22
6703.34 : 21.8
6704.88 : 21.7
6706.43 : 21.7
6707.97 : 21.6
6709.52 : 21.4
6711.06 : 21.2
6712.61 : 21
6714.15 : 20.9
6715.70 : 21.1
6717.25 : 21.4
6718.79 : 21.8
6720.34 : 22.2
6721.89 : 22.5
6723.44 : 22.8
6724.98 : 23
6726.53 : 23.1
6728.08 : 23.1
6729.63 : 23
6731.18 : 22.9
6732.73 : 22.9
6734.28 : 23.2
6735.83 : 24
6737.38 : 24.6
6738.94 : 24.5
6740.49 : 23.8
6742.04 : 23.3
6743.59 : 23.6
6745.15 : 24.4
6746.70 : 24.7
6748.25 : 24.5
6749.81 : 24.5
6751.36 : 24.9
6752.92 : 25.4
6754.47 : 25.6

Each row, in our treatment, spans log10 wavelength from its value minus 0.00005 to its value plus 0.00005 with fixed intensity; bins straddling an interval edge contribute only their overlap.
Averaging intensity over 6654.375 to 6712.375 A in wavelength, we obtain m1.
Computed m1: 23.9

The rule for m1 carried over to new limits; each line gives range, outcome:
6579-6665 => 24.5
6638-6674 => 25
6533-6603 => 24.7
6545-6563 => 25.4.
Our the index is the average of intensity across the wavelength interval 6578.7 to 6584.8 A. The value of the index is 23.5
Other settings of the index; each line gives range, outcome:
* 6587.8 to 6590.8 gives 23.1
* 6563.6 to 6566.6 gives 26.8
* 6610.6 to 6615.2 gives 25.4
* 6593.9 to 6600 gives 24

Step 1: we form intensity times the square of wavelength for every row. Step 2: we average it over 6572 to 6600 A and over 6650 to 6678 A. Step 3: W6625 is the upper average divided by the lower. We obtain 1.08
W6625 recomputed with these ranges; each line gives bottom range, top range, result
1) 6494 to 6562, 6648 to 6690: 1.06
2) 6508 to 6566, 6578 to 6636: 1.00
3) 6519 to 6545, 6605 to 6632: 1.05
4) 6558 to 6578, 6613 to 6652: 1.00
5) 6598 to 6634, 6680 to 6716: 0.96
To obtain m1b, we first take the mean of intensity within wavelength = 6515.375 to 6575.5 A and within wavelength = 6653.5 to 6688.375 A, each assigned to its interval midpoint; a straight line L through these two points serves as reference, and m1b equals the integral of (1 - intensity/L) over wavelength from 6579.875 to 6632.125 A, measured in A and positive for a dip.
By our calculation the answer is 1.5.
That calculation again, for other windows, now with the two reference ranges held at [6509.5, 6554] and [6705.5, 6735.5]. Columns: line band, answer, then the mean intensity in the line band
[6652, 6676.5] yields -2.1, 24.9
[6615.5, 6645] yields -2.0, 25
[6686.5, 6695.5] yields -0.6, 24.2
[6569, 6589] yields 0.1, 24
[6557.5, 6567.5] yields -0.7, 26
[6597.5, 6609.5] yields 0.0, 23.7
